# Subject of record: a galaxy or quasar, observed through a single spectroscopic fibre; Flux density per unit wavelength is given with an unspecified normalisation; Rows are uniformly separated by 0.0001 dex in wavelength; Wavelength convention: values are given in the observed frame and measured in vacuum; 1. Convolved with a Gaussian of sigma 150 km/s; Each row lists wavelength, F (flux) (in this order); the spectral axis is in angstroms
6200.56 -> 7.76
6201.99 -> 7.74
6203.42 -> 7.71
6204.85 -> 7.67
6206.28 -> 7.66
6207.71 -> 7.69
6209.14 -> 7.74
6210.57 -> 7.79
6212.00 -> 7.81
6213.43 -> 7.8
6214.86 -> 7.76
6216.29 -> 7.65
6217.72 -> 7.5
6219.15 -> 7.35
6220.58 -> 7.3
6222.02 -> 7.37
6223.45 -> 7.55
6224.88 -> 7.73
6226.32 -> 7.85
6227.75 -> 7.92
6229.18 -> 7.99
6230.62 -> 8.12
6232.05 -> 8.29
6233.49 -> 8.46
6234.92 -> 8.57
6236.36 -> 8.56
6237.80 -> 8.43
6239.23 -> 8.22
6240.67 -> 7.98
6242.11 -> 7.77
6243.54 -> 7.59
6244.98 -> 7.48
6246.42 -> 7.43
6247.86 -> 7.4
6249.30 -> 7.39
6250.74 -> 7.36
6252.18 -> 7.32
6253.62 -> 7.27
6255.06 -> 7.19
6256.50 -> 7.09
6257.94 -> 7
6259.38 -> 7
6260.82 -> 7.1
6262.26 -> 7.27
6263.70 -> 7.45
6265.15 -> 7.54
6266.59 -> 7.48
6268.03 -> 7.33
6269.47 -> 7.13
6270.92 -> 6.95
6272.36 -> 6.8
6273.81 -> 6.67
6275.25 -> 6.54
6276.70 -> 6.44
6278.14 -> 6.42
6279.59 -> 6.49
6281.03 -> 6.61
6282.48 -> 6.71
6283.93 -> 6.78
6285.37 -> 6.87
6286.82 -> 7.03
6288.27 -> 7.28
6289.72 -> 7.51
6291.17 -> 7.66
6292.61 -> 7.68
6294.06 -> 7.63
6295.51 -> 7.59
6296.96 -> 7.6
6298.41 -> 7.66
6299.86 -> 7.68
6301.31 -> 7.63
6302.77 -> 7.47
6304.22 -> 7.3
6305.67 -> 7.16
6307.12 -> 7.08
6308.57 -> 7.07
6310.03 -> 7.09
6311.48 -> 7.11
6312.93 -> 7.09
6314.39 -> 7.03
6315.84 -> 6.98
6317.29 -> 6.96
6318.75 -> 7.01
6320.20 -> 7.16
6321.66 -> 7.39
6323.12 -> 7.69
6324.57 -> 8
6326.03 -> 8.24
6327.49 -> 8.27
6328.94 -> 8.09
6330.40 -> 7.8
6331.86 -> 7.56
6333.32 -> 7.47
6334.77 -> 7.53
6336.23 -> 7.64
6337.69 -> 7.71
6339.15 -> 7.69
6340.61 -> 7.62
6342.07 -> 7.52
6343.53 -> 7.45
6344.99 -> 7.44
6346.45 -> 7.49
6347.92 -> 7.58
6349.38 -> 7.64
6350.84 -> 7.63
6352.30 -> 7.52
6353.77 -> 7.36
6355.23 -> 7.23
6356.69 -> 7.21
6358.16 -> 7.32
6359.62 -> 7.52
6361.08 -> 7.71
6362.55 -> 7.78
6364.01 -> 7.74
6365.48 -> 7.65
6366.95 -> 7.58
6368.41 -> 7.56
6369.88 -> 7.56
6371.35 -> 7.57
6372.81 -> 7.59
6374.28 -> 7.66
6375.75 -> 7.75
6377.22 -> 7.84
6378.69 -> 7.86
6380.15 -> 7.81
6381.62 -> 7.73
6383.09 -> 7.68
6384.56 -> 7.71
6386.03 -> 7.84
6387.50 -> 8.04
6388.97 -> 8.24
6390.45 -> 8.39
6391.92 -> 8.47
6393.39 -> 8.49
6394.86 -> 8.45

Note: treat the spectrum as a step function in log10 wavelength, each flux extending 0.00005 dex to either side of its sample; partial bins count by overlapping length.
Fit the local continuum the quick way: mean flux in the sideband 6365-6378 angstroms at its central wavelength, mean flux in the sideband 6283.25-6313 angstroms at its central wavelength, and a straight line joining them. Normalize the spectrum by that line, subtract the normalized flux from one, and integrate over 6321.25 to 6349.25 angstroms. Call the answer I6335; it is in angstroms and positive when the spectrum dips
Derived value -0.8 angstroms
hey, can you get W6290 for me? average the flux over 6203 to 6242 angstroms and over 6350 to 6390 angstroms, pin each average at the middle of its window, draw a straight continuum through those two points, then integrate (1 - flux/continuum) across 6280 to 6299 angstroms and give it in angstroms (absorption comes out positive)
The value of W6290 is 1.3 angstroms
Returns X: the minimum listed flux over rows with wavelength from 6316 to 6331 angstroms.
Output 6.96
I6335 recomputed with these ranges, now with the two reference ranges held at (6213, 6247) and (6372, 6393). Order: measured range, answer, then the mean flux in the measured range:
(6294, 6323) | 2.22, 7.28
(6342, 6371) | 1.39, 7.52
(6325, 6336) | 0.07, 7.85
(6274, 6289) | 2.22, 6.72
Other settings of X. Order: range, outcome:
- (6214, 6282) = 6.42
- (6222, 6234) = 7.37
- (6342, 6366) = 7.21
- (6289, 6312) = 7.07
